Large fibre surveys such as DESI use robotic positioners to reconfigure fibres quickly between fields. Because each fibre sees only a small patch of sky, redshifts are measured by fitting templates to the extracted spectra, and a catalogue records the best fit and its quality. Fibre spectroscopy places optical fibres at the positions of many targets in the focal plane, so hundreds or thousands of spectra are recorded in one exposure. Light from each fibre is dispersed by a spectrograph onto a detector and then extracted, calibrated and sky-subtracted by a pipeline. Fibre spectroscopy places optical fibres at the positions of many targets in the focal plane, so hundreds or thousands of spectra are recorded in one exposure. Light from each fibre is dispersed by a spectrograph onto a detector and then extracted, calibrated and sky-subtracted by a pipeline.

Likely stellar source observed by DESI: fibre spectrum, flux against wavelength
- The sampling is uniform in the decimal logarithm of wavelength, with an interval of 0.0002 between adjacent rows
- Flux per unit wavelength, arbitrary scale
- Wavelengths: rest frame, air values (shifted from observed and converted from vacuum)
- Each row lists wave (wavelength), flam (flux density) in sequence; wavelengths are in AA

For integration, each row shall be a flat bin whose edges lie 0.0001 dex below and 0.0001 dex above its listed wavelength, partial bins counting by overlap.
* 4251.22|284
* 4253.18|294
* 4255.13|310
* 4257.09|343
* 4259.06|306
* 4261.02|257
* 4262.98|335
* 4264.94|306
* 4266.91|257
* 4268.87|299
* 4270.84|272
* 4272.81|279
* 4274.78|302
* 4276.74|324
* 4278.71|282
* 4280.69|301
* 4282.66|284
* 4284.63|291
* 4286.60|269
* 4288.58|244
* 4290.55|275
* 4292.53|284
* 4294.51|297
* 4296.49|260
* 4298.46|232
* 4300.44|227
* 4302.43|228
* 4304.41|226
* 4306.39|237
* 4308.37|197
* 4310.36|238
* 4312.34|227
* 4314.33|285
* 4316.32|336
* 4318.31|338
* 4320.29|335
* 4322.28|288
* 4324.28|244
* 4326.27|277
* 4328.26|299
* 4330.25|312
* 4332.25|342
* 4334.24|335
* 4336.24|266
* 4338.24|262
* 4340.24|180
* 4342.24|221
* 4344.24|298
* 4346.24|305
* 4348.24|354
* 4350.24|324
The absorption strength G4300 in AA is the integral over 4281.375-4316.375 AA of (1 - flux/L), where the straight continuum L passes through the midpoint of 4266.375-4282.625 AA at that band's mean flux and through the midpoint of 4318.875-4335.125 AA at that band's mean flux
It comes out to 4.83 AA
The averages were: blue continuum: 290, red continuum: 305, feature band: 256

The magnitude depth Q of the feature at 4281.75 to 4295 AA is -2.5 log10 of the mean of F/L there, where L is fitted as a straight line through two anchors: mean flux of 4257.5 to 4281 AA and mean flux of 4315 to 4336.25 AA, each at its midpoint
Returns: 0.08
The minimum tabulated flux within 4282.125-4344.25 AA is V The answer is 180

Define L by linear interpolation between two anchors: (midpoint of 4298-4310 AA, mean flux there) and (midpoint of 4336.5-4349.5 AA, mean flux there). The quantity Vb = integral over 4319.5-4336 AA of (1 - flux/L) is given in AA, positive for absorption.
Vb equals -3.2 AA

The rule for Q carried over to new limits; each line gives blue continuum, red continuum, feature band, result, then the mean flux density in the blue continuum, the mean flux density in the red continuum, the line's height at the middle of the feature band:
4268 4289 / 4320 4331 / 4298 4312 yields 0.26 mag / 287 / 289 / 288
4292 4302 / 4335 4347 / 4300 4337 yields -0.08 mag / 257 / 256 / 256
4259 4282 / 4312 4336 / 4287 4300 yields 0.13 mag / 293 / 302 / 297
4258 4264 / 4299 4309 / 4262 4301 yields -0.07 mag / 300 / 224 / 264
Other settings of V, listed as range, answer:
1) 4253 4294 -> 244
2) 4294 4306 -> 226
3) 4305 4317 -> 197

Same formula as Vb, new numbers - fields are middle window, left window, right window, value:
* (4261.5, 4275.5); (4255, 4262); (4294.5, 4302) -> -0.1 AA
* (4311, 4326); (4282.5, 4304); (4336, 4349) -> -1.5 AA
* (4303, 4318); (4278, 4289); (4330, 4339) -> 2.0 AA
